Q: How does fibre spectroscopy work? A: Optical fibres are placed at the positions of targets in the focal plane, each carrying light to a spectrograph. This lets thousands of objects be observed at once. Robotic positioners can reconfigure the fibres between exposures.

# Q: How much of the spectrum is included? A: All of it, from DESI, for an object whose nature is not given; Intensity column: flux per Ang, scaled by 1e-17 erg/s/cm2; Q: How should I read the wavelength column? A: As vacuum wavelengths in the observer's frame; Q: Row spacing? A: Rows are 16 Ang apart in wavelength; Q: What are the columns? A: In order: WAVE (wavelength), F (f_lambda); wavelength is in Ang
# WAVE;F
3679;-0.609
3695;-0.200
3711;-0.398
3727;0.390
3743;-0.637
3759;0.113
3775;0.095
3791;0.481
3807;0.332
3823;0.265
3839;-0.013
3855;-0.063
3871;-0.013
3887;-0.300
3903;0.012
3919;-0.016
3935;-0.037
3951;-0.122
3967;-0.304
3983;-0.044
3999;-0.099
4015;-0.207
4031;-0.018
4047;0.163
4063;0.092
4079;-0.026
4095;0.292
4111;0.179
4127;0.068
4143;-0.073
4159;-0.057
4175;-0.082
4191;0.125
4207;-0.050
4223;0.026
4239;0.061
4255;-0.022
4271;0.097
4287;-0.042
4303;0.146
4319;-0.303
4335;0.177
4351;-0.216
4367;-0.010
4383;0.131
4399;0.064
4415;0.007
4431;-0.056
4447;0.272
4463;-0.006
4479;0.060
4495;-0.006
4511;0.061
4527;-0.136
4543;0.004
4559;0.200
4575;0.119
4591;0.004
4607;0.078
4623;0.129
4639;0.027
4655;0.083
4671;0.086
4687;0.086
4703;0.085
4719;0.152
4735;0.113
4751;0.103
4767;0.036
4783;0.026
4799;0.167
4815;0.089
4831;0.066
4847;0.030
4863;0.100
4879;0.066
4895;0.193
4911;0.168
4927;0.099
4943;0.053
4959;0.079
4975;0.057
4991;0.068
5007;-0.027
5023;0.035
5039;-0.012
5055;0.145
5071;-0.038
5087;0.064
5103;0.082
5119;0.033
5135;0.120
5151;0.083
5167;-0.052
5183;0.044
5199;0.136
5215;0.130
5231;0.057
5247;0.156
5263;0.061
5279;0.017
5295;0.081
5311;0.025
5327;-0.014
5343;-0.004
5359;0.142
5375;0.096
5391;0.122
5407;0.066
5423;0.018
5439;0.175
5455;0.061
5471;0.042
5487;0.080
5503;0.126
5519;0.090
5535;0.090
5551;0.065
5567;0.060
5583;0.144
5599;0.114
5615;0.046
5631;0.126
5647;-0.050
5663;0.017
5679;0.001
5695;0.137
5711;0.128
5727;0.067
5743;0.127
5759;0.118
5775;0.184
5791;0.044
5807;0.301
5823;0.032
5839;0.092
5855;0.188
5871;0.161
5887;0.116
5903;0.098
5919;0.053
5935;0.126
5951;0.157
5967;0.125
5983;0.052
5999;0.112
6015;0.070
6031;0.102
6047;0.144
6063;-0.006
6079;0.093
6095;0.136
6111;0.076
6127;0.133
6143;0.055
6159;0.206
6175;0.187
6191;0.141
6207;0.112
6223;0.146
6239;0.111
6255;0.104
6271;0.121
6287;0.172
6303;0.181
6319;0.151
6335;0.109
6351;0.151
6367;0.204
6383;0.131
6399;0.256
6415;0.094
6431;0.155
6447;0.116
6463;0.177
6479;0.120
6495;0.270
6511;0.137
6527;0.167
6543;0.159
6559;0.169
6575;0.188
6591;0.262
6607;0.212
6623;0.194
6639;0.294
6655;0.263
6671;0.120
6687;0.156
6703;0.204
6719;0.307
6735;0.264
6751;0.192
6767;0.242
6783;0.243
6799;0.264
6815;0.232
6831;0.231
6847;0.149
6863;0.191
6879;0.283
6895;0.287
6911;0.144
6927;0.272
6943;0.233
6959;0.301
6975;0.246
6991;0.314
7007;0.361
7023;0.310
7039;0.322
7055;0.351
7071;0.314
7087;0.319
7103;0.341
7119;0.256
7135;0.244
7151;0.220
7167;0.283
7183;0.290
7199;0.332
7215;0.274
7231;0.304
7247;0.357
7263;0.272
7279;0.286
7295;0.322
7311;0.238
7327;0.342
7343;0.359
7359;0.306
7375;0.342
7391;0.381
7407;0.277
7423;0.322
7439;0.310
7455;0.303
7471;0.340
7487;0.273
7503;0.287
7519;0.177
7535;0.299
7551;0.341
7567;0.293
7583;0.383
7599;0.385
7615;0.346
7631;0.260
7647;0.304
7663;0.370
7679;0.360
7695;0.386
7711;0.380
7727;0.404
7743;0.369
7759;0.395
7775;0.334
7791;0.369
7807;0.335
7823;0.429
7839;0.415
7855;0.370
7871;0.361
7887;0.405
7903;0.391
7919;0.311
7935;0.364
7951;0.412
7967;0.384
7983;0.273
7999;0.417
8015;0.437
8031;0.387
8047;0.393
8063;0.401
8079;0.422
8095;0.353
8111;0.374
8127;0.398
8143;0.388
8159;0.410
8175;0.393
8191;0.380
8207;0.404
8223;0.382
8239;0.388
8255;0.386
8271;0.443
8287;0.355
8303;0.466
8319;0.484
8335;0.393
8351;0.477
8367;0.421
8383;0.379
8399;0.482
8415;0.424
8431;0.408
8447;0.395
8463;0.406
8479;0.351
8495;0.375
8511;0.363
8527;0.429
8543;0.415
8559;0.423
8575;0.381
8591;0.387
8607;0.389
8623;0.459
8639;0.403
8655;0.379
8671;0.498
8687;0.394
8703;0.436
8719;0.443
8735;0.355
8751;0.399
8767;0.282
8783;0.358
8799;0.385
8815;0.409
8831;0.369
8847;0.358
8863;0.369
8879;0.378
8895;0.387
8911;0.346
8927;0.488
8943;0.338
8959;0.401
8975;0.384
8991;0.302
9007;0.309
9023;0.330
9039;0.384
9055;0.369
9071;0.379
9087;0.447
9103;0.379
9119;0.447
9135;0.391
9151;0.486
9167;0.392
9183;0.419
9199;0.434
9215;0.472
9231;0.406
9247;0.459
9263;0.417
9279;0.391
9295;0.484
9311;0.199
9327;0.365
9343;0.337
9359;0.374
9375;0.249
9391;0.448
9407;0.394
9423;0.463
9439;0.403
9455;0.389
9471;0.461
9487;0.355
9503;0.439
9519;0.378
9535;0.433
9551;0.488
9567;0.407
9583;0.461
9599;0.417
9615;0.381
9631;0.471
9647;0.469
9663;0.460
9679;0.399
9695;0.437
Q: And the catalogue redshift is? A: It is 0.74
